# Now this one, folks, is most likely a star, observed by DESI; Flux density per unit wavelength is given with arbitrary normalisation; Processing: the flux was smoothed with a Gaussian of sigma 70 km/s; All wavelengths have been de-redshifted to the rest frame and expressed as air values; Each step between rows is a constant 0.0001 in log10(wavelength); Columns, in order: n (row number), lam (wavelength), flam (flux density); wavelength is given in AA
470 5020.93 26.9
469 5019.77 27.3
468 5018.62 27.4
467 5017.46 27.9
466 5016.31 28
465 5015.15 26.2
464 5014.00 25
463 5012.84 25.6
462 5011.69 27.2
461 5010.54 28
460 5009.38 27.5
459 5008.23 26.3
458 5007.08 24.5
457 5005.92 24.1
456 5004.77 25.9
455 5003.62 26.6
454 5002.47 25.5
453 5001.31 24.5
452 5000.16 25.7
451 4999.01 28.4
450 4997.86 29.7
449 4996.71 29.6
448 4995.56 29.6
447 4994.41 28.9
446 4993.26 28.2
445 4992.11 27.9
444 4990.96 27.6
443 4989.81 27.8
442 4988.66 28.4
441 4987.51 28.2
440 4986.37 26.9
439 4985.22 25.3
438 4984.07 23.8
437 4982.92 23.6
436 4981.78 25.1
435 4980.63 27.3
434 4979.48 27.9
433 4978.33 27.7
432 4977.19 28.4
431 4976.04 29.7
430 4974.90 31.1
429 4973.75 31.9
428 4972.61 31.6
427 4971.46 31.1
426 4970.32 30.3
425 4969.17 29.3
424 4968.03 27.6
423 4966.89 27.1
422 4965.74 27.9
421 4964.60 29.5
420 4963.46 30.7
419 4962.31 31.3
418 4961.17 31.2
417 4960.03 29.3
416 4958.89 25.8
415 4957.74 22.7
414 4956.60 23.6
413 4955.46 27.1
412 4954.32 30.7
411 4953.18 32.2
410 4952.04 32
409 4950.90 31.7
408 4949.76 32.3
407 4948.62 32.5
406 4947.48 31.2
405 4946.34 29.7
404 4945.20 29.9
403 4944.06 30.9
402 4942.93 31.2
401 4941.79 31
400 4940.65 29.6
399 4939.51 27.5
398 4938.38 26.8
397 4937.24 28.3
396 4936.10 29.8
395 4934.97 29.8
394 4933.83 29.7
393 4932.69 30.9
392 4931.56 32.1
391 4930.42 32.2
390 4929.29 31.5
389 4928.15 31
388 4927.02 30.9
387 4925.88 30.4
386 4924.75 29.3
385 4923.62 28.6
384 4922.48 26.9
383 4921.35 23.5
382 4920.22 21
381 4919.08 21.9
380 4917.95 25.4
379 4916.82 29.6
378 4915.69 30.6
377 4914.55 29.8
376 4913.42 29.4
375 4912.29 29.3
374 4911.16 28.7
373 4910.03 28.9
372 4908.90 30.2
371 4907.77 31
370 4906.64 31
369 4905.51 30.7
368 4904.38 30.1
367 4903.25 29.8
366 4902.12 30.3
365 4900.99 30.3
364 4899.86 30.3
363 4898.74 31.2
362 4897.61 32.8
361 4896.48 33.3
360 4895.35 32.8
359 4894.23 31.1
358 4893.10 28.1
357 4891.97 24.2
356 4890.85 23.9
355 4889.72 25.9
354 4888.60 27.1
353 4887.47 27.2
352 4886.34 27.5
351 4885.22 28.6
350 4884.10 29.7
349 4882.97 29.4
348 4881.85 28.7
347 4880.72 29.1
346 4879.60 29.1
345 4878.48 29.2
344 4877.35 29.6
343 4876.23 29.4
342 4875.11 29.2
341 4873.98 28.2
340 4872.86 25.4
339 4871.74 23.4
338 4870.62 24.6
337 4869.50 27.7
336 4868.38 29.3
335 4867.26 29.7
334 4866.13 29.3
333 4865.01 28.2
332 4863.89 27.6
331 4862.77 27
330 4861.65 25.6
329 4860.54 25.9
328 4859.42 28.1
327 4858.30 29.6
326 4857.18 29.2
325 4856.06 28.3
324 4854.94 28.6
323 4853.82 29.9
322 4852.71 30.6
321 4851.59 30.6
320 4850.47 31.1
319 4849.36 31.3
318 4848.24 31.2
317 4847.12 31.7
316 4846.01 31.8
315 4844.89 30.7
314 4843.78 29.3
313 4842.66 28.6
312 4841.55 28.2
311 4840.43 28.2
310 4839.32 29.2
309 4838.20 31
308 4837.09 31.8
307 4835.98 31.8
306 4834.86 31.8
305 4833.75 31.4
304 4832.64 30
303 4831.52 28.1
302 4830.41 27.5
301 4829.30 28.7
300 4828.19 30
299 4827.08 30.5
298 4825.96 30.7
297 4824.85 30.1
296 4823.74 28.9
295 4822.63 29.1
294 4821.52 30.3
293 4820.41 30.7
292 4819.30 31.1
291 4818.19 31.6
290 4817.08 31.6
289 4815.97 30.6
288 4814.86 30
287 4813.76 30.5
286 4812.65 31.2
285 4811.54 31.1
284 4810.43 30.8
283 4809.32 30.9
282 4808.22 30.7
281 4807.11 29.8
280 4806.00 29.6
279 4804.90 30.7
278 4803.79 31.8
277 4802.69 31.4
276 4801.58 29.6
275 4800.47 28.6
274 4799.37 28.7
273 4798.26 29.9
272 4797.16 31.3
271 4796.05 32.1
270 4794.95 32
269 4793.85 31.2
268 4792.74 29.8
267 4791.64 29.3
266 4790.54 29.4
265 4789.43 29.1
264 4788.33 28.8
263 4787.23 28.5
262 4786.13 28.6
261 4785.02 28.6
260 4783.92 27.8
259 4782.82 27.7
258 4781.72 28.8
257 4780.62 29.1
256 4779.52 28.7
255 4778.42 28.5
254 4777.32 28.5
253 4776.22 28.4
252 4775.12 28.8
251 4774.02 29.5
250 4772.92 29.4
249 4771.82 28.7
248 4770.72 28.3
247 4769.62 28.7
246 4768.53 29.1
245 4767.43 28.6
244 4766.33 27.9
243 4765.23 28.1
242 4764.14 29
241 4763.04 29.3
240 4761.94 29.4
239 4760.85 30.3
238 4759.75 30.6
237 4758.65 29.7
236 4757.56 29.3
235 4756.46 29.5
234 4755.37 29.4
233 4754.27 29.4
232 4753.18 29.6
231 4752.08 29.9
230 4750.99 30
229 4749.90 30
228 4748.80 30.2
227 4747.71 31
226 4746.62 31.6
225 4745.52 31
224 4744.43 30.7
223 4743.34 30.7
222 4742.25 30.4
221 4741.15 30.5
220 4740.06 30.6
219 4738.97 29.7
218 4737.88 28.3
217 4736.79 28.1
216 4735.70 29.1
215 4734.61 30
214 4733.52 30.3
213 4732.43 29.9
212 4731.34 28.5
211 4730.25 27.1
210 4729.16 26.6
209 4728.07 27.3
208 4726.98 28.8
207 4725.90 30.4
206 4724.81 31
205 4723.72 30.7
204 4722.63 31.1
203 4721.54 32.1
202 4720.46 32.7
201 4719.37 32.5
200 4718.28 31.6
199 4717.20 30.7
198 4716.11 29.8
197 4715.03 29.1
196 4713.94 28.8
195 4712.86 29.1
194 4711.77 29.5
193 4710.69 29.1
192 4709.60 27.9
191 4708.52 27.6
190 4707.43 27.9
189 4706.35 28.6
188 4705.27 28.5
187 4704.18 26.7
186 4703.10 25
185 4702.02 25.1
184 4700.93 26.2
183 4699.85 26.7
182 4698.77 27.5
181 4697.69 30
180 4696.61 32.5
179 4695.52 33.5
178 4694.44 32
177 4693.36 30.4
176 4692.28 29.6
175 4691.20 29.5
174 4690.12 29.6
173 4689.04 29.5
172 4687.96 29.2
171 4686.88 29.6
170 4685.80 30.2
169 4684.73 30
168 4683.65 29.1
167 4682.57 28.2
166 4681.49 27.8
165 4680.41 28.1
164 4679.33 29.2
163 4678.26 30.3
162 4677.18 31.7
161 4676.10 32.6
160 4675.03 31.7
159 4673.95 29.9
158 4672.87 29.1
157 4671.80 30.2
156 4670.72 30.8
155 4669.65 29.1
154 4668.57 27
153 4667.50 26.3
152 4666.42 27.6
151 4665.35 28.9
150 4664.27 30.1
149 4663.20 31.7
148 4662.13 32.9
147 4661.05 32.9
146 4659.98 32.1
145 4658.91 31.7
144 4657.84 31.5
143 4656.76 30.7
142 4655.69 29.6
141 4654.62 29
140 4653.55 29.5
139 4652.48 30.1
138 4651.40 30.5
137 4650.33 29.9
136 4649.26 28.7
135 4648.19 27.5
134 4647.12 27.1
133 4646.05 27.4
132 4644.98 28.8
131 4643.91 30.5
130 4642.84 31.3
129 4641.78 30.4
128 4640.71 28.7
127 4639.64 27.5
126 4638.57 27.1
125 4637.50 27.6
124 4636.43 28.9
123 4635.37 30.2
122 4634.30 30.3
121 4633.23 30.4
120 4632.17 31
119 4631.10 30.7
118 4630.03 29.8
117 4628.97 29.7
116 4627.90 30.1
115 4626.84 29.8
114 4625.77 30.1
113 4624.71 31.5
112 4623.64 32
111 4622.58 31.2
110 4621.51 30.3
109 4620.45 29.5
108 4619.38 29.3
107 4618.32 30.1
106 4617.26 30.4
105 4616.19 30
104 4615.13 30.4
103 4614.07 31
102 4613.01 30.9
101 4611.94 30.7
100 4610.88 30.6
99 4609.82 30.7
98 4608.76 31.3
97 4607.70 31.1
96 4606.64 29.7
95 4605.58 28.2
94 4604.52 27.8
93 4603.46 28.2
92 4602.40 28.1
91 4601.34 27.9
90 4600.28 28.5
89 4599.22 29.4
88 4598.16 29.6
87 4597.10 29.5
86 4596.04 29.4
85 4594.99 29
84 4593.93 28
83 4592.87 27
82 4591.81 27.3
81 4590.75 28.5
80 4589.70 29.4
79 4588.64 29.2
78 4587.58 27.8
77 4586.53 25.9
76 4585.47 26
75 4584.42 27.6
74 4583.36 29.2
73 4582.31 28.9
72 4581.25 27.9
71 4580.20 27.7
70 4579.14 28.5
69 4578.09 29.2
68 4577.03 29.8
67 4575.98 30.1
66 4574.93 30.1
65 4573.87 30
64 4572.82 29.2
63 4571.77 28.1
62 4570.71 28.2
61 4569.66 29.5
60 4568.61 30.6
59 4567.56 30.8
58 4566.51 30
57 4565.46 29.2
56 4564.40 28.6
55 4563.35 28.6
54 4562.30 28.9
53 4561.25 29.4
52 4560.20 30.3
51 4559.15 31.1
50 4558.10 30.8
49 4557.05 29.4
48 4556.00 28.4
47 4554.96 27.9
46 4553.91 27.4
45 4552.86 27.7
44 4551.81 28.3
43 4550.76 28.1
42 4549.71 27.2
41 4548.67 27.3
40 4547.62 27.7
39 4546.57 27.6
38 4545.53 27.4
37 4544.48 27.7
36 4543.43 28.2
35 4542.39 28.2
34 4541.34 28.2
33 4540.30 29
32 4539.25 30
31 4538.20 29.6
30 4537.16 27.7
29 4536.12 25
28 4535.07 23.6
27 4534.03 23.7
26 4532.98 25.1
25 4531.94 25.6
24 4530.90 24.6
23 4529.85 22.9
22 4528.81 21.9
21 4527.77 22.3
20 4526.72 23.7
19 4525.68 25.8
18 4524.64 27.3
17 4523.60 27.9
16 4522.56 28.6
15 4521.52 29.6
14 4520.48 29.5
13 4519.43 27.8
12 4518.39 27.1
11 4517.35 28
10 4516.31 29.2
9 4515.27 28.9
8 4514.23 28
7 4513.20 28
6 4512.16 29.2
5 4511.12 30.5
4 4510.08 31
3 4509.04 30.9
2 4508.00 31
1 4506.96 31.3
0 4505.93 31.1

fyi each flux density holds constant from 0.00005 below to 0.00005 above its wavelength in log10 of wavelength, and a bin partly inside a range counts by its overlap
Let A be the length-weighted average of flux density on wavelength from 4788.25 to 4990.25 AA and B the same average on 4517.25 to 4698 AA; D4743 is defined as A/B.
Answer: 1.01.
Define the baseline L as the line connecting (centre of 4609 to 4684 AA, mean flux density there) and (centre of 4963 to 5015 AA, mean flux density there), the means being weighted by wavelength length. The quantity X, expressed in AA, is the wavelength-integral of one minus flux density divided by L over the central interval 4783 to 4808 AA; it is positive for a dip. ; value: -0.8 AA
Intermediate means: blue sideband 29.9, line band 29.8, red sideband 27.6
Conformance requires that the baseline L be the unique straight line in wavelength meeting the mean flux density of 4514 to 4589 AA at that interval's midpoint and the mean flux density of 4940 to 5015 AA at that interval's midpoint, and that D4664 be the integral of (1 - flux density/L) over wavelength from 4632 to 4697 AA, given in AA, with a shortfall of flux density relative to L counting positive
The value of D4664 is -4.1 AA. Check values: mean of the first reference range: 27.9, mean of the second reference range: 28.3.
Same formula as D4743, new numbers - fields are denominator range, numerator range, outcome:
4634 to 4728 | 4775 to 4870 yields 1.01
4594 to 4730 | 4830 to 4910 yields 0.99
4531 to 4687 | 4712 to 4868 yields 1.02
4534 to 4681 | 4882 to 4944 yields 1.00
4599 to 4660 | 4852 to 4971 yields 0.97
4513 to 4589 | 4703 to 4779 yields 1.05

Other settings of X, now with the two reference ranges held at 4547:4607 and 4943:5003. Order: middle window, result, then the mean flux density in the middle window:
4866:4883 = 0.3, 28.1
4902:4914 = -0.5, 29.9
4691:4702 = -0.3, 29.6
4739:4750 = -0.8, 30.6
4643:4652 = -0.1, 28.9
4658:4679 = -1.2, 30.4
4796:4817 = -1.3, 30.5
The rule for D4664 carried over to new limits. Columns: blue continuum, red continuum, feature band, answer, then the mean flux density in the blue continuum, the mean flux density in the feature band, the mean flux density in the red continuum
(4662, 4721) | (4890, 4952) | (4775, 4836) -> -0.89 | 29.4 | 29.9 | 29.5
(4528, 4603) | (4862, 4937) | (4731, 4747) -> -0.83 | 28.1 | 30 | 28.8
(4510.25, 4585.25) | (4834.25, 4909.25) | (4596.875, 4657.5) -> -2.91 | 28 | 29.7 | 29.2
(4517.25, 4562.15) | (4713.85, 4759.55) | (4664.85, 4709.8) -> 0.34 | 27.3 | 29.1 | 30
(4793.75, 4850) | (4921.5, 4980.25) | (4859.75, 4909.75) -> 2.18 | 30.4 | 28.7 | 29.6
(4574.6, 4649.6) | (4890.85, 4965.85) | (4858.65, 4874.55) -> 1.21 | 29.3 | 27.2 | 29.4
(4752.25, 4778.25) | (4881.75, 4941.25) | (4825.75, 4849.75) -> -0.89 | 29.1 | 30.1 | 29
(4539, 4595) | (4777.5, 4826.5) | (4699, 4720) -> 0.71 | 28.6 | 28.4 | 30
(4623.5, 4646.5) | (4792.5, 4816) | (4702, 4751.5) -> 1.06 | 29.7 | 29.5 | 30.6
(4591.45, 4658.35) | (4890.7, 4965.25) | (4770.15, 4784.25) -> 0.41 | 29.6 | 28.6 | 29.4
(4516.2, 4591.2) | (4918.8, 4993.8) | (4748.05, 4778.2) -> -0.91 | 27.9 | 29.2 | 28.8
